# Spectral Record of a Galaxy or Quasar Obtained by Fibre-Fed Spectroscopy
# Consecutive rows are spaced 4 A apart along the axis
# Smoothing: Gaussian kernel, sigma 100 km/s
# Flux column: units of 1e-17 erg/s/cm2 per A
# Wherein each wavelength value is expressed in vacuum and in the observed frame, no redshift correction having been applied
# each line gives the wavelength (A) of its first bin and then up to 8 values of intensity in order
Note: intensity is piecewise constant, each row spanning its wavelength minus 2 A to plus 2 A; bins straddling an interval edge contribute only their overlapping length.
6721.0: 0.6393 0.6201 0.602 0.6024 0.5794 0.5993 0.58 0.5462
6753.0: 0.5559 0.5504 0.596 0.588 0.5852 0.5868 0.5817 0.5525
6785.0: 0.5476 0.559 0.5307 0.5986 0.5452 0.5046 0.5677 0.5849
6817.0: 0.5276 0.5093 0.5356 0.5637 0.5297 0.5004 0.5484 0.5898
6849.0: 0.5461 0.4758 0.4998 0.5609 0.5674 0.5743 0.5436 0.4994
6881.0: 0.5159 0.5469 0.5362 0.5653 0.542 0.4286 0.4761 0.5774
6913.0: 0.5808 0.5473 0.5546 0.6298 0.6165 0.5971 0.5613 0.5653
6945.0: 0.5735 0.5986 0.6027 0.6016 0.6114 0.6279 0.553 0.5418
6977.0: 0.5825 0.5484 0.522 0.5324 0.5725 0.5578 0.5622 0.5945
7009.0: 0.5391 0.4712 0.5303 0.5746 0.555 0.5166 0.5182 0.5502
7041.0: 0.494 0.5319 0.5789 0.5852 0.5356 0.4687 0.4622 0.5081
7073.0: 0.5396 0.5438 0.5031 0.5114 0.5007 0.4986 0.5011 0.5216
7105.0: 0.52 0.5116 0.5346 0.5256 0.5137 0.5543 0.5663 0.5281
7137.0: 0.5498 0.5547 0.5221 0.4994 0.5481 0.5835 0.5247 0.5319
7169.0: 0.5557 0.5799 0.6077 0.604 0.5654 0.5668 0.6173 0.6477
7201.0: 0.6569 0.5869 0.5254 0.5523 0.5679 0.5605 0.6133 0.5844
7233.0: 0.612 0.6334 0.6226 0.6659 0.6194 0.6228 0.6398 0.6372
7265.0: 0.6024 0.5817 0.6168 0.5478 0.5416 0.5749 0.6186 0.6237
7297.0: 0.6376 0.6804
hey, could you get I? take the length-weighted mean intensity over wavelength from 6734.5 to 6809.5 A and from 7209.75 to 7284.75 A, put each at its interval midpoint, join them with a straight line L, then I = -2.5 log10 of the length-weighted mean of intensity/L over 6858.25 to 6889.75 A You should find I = 0.06 mag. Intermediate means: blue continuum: 0.566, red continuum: 0.599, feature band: 0.542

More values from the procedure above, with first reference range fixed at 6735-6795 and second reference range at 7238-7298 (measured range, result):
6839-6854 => 0.061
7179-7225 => 0.031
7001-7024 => 0.086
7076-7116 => 0.161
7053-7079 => 0.153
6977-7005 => 0.062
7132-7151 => 0.132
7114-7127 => 0.128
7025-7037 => 0.120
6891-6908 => 0.146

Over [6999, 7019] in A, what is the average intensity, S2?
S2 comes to 0.539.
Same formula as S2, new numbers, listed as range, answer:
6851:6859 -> 0.488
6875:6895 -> 0.533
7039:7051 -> 0.535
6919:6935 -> 0.6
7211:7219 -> 0.56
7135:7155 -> 0.535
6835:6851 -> 0.546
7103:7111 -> 0.516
